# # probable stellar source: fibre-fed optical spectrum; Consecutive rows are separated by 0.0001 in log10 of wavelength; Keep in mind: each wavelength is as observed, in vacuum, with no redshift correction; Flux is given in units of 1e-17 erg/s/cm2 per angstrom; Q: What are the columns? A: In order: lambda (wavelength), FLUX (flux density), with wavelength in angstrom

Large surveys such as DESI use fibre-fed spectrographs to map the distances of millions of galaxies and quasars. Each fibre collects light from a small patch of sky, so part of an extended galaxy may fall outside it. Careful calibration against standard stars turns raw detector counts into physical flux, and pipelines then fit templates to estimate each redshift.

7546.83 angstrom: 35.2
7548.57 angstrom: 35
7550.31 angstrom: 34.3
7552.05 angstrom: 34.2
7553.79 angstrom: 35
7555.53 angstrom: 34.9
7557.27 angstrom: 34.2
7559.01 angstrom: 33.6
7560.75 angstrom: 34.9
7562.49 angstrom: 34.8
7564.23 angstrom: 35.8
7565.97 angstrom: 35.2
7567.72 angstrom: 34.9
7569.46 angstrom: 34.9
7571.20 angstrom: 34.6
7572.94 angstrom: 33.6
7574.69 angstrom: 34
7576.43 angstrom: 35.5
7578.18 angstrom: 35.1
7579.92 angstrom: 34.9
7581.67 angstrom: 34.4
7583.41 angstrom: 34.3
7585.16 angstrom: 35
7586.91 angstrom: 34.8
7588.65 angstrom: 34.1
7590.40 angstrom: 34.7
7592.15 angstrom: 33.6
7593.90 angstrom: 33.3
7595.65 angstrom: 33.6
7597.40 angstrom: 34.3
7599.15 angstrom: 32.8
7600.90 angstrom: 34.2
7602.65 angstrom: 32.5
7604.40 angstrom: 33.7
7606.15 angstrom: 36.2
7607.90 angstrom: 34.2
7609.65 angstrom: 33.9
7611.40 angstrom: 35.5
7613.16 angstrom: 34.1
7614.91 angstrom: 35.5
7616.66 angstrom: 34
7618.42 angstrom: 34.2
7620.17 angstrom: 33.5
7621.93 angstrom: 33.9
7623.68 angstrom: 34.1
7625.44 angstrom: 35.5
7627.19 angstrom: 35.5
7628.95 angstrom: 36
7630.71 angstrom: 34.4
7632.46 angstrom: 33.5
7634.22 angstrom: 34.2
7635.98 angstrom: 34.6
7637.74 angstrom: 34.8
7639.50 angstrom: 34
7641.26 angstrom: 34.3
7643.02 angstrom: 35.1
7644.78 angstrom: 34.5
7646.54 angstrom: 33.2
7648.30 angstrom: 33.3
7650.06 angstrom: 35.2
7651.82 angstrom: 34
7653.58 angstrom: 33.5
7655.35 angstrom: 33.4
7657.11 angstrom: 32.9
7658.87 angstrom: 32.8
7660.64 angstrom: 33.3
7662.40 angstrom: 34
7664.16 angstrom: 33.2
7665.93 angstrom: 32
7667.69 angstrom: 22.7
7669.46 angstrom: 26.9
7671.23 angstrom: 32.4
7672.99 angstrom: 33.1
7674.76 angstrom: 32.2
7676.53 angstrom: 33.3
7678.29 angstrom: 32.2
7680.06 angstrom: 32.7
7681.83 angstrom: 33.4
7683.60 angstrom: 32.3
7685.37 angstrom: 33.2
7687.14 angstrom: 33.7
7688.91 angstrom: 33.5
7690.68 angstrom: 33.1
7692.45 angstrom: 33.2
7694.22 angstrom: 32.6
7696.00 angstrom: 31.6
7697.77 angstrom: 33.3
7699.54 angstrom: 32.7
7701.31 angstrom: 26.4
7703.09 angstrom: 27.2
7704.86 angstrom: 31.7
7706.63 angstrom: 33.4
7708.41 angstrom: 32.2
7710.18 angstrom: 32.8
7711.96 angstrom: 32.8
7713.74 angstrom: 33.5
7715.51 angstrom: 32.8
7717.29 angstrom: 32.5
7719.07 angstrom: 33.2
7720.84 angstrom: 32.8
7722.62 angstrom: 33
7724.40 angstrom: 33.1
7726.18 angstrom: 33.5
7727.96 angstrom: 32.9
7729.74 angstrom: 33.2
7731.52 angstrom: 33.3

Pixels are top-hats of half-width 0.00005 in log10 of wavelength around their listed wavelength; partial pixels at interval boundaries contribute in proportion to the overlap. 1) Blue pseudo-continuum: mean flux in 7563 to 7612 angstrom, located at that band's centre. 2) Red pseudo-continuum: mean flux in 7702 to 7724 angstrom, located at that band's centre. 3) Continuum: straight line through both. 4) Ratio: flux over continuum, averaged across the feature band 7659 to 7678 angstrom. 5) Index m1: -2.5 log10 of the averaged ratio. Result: 0.06 mag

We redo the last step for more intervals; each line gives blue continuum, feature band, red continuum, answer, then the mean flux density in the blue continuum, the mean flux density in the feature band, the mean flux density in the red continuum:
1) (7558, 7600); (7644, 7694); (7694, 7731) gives 0.01 mag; 34.4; 32.6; 32.2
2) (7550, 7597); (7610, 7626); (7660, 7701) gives -0.03 mag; 34.5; 34.4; 32.1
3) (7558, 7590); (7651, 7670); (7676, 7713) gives 0.04 mag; 34.7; 31.8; 32.2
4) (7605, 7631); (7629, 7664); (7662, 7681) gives -0.04 mag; 34.7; 34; 31.3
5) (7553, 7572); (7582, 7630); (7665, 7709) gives -0.02 mag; 34.8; 34.3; 31.6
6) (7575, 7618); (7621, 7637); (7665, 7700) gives -0.04 mag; 34.3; 34.6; 32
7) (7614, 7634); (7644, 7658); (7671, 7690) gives 0.00 mag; 34.6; 33.8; 32.9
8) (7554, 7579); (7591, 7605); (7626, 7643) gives 0.04 mag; 34.7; 33.5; 34.6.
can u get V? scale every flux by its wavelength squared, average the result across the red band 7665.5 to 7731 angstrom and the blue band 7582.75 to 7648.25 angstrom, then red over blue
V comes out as 0.96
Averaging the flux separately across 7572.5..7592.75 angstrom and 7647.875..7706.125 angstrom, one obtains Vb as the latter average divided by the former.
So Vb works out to 0.9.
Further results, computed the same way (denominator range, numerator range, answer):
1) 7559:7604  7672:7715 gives 0.94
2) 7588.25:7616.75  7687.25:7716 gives 0.94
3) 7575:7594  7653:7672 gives 0.91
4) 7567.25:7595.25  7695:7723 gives 0.93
